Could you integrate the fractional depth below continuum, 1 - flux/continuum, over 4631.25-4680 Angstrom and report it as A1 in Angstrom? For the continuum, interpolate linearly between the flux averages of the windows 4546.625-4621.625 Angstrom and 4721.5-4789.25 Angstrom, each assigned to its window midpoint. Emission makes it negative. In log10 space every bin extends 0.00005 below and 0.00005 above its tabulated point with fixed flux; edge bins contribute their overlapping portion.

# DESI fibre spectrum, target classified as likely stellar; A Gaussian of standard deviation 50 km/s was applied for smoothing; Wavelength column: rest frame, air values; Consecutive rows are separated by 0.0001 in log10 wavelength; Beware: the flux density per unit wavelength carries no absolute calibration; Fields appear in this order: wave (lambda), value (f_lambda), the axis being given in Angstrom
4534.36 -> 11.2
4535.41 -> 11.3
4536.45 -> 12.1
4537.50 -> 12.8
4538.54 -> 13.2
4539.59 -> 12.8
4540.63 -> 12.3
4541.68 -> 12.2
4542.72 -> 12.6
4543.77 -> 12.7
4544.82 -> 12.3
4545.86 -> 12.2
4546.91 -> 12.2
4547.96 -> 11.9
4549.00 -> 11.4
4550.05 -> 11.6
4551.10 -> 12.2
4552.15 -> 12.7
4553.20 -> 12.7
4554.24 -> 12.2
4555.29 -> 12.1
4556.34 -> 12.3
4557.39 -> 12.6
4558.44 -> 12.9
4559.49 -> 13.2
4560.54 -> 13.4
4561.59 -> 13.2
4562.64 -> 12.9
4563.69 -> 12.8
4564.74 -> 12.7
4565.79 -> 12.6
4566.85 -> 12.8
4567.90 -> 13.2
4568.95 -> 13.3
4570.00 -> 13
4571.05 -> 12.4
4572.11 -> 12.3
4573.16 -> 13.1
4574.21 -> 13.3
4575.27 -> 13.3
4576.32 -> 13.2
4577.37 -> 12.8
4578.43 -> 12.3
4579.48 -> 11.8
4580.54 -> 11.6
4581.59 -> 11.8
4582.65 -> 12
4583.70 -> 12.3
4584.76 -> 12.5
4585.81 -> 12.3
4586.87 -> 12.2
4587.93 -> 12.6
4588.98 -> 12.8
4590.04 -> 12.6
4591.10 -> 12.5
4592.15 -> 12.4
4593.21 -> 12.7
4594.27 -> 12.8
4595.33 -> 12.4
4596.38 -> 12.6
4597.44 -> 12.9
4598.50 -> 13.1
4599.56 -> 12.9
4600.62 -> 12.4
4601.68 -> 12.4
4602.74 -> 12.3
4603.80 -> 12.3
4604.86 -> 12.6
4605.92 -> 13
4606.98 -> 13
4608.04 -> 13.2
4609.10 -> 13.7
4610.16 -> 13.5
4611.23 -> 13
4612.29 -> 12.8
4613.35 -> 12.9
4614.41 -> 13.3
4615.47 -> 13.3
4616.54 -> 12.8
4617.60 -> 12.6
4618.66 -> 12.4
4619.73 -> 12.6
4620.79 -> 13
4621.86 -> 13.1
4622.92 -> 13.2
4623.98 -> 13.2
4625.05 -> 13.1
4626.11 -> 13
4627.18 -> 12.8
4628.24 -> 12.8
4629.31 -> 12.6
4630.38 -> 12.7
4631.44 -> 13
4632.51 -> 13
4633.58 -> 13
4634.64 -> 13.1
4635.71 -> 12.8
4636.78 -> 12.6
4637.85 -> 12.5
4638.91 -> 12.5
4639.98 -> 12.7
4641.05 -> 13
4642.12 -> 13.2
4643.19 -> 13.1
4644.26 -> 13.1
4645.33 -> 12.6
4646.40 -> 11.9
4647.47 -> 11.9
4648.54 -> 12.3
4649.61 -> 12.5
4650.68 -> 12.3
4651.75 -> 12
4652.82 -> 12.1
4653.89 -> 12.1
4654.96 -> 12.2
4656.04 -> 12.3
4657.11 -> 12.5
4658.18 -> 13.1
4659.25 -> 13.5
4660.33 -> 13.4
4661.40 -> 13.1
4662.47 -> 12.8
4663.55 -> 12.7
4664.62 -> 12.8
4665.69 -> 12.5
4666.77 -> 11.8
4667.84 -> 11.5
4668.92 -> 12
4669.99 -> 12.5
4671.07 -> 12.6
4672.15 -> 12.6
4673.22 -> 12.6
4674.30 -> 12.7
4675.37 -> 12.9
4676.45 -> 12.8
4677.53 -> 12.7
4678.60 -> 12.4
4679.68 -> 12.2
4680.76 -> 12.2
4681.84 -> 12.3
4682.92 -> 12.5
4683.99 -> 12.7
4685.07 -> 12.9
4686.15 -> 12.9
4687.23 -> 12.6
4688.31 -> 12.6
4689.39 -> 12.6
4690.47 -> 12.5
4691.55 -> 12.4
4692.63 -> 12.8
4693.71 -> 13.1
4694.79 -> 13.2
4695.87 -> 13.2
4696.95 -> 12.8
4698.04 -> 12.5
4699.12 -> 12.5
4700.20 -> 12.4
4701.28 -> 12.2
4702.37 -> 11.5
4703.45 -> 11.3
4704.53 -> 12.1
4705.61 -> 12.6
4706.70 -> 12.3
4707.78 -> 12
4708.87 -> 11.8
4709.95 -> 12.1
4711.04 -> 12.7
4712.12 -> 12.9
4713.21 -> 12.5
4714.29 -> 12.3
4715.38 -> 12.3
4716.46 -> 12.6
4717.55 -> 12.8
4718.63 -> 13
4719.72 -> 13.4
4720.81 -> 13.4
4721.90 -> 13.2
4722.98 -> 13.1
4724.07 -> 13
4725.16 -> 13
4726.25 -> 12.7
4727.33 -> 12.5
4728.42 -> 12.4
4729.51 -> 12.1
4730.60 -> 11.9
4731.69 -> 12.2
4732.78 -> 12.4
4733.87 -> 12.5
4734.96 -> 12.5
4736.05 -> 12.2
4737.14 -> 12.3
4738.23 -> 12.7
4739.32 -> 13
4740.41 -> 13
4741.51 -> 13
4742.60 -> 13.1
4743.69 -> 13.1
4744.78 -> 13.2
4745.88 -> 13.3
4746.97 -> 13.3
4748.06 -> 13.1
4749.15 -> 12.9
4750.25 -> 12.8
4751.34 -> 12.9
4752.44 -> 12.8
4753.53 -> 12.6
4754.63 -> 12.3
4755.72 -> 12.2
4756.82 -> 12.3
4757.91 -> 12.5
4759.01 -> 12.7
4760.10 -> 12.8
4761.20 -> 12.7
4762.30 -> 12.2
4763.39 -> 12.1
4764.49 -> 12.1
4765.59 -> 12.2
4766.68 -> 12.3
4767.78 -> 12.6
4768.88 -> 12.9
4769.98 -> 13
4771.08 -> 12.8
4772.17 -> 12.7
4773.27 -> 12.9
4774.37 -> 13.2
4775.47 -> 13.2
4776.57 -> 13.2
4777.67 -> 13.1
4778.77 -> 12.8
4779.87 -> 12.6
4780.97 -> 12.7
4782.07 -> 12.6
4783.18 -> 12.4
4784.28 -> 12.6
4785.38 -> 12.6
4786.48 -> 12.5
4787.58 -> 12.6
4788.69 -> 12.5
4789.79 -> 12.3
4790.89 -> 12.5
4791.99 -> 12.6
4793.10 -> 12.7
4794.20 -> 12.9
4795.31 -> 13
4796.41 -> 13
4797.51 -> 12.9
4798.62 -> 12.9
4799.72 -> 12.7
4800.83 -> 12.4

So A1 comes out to 0.29 Angstrom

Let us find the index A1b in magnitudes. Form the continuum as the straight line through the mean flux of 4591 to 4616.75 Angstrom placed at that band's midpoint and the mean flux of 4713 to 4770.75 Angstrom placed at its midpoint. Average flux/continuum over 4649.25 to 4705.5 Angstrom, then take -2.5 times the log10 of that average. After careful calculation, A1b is 0.02 mag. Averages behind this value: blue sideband 12.8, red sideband 12.7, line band 12.5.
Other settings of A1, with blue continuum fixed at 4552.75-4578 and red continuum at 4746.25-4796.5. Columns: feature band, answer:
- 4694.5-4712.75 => 0.55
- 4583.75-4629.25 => 0.07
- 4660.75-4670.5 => 0.26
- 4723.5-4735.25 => 0.22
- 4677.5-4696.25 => 0.14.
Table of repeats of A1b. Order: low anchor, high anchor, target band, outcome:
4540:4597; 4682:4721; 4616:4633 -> -0.03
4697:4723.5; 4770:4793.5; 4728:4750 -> -0.01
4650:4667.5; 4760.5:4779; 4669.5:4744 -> 0.00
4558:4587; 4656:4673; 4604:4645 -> -0.02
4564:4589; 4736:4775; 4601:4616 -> -0.03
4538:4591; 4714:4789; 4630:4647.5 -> -0.01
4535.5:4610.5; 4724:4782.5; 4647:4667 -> 0.01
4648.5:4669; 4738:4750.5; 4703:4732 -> 0.03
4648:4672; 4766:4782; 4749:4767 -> 0.03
